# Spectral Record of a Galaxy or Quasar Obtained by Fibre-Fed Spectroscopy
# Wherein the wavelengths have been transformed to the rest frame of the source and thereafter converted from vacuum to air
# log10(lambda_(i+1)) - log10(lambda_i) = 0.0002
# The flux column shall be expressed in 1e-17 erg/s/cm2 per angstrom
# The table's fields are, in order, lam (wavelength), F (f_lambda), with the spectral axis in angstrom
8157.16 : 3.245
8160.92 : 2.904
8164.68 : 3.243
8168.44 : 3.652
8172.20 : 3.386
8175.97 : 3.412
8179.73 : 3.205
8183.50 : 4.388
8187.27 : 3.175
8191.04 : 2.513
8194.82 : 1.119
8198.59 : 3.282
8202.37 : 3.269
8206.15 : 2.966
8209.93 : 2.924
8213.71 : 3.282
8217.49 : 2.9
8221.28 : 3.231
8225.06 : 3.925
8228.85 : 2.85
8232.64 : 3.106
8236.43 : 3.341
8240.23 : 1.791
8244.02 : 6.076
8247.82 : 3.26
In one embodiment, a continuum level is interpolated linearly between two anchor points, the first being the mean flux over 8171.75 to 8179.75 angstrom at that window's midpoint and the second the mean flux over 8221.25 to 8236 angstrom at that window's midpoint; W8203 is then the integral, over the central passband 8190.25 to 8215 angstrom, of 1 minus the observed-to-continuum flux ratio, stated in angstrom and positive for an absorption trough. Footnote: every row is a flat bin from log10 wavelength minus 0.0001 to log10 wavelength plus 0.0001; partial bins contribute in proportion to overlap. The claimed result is 4.2 angstrom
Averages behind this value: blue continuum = 3.36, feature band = 2.76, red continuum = 3.29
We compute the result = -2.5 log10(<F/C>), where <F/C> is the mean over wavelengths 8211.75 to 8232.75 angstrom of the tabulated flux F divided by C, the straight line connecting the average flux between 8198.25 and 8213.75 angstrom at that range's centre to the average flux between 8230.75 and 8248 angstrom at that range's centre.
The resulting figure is 0.03 mag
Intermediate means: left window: 3.11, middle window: 3.22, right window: 3.54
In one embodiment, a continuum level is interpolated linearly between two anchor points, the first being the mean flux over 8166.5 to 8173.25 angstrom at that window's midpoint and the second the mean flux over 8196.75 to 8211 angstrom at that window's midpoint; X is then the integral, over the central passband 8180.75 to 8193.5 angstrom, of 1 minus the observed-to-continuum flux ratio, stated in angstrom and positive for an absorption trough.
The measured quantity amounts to 0.33 angstrom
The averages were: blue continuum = 3.53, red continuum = 3.12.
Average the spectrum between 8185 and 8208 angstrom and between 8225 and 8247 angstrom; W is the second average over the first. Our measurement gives 1.26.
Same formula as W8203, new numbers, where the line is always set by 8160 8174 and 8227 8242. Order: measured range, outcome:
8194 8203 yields 1.3 angstrom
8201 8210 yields -0.2 angstrom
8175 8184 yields -1.0 angstrom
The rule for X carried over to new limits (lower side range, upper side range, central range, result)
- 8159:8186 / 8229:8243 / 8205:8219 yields 0.6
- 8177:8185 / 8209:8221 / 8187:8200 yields 4.0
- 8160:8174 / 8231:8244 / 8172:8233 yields 3.1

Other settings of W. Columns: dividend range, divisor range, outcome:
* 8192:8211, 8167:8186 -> 0.75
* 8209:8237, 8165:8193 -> 0.95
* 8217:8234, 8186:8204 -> 1.22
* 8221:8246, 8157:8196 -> 1.11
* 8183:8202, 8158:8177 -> 0.85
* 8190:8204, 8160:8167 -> 0.81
